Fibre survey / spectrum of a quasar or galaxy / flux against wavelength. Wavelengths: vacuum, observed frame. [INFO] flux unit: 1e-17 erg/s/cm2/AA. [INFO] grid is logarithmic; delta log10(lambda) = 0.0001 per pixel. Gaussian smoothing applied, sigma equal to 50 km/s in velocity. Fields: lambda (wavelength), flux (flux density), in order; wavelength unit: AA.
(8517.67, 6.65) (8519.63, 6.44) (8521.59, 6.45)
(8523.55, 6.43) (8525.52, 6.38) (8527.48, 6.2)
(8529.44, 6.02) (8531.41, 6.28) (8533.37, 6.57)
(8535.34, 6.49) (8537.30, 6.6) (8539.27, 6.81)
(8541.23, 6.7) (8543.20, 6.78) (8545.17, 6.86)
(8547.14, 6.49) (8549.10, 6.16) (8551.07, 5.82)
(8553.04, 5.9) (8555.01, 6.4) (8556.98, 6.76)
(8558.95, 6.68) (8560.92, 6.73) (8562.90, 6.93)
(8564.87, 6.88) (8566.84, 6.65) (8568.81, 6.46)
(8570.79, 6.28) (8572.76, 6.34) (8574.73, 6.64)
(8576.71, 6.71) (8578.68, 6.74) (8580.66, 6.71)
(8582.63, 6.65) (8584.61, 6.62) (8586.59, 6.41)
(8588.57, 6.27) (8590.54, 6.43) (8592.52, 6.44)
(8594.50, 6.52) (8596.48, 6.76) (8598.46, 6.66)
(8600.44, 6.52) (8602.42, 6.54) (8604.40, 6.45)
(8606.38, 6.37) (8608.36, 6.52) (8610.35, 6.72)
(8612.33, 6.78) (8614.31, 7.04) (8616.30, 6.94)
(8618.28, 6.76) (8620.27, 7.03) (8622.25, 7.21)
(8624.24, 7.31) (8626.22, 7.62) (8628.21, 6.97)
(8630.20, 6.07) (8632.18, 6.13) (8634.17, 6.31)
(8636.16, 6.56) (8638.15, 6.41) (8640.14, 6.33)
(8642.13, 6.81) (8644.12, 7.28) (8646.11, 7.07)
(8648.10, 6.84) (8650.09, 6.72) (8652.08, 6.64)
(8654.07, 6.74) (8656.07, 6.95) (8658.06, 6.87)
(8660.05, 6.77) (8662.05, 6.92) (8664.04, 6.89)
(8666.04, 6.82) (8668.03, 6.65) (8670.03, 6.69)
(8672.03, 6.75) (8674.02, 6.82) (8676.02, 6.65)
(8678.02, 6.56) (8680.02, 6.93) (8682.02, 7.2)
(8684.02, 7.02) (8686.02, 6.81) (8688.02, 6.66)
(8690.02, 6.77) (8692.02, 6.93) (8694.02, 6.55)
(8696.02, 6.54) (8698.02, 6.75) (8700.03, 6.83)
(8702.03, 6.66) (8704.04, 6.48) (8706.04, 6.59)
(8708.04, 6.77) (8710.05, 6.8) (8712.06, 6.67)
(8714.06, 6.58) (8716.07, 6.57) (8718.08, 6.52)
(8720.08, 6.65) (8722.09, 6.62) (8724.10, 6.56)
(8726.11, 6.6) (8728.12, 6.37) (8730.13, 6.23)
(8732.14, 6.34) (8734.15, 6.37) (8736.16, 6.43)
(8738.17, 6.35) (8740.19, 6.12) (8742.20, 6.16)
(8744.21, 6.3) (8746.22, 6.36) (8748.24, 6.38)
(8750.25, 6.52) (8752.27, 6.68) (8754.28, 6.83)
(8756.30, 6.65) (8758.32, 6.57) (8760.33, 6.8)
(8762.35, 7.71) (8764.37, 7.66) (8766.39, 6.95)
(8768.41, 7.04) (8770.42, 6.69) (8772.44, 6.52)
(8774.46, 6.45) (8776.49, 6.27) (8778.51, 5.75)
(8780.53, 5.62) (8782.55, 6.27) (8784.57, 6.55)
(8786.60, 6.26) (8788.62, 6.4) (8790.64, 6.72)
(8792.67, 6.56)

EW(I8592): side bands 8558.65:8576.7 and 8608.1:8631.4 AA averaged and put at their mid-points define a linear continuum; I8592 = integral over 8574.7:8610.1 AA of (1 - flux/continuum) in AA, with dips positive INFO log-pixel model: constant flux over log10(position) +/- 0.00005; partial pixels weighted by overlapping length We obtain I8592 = 1.1 AA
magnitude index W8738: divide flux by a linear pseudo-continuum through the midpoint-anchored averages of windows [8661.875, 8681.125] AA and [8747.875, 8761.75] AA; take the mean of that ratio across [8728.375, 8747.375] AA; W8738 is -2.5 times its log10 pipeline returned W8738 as 0.066 mag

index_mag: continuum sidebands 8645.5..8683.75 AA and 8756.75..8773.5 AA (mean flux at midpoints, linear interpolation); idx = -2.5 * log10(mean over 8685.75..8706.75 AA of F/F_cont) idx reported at 0.029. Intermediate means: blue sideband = 6.82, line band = 6.69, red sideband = 6.98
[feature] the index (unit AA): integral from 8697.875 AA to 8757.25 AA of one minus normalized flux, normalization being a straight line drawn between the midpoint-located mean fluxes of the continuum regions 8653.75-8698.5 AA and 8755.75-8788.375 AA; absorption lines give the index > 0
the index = 1.52 AA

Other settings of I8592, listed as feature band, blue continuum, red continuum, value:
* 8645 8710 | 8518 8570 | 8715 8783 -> -2.59 AA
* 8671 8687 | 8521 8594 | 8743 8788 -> -0.72 AA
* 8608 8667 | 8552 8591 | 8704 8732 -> -2.16 AA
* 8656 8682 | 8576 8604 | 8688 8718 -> -0.62 AA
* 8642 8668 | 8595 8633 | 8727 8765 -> -0.65 AA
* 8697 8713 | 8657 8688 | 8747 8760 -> 0.10 AA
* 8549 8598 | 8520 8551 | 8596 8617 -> 0.32 AA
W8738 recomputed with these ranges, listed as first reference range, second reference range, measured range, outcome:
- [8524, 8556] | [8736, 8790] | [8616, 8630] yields -0.099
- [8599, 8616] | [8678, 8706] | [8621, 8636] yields -0.021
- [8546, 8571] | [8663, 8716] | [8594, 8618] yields -0.014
